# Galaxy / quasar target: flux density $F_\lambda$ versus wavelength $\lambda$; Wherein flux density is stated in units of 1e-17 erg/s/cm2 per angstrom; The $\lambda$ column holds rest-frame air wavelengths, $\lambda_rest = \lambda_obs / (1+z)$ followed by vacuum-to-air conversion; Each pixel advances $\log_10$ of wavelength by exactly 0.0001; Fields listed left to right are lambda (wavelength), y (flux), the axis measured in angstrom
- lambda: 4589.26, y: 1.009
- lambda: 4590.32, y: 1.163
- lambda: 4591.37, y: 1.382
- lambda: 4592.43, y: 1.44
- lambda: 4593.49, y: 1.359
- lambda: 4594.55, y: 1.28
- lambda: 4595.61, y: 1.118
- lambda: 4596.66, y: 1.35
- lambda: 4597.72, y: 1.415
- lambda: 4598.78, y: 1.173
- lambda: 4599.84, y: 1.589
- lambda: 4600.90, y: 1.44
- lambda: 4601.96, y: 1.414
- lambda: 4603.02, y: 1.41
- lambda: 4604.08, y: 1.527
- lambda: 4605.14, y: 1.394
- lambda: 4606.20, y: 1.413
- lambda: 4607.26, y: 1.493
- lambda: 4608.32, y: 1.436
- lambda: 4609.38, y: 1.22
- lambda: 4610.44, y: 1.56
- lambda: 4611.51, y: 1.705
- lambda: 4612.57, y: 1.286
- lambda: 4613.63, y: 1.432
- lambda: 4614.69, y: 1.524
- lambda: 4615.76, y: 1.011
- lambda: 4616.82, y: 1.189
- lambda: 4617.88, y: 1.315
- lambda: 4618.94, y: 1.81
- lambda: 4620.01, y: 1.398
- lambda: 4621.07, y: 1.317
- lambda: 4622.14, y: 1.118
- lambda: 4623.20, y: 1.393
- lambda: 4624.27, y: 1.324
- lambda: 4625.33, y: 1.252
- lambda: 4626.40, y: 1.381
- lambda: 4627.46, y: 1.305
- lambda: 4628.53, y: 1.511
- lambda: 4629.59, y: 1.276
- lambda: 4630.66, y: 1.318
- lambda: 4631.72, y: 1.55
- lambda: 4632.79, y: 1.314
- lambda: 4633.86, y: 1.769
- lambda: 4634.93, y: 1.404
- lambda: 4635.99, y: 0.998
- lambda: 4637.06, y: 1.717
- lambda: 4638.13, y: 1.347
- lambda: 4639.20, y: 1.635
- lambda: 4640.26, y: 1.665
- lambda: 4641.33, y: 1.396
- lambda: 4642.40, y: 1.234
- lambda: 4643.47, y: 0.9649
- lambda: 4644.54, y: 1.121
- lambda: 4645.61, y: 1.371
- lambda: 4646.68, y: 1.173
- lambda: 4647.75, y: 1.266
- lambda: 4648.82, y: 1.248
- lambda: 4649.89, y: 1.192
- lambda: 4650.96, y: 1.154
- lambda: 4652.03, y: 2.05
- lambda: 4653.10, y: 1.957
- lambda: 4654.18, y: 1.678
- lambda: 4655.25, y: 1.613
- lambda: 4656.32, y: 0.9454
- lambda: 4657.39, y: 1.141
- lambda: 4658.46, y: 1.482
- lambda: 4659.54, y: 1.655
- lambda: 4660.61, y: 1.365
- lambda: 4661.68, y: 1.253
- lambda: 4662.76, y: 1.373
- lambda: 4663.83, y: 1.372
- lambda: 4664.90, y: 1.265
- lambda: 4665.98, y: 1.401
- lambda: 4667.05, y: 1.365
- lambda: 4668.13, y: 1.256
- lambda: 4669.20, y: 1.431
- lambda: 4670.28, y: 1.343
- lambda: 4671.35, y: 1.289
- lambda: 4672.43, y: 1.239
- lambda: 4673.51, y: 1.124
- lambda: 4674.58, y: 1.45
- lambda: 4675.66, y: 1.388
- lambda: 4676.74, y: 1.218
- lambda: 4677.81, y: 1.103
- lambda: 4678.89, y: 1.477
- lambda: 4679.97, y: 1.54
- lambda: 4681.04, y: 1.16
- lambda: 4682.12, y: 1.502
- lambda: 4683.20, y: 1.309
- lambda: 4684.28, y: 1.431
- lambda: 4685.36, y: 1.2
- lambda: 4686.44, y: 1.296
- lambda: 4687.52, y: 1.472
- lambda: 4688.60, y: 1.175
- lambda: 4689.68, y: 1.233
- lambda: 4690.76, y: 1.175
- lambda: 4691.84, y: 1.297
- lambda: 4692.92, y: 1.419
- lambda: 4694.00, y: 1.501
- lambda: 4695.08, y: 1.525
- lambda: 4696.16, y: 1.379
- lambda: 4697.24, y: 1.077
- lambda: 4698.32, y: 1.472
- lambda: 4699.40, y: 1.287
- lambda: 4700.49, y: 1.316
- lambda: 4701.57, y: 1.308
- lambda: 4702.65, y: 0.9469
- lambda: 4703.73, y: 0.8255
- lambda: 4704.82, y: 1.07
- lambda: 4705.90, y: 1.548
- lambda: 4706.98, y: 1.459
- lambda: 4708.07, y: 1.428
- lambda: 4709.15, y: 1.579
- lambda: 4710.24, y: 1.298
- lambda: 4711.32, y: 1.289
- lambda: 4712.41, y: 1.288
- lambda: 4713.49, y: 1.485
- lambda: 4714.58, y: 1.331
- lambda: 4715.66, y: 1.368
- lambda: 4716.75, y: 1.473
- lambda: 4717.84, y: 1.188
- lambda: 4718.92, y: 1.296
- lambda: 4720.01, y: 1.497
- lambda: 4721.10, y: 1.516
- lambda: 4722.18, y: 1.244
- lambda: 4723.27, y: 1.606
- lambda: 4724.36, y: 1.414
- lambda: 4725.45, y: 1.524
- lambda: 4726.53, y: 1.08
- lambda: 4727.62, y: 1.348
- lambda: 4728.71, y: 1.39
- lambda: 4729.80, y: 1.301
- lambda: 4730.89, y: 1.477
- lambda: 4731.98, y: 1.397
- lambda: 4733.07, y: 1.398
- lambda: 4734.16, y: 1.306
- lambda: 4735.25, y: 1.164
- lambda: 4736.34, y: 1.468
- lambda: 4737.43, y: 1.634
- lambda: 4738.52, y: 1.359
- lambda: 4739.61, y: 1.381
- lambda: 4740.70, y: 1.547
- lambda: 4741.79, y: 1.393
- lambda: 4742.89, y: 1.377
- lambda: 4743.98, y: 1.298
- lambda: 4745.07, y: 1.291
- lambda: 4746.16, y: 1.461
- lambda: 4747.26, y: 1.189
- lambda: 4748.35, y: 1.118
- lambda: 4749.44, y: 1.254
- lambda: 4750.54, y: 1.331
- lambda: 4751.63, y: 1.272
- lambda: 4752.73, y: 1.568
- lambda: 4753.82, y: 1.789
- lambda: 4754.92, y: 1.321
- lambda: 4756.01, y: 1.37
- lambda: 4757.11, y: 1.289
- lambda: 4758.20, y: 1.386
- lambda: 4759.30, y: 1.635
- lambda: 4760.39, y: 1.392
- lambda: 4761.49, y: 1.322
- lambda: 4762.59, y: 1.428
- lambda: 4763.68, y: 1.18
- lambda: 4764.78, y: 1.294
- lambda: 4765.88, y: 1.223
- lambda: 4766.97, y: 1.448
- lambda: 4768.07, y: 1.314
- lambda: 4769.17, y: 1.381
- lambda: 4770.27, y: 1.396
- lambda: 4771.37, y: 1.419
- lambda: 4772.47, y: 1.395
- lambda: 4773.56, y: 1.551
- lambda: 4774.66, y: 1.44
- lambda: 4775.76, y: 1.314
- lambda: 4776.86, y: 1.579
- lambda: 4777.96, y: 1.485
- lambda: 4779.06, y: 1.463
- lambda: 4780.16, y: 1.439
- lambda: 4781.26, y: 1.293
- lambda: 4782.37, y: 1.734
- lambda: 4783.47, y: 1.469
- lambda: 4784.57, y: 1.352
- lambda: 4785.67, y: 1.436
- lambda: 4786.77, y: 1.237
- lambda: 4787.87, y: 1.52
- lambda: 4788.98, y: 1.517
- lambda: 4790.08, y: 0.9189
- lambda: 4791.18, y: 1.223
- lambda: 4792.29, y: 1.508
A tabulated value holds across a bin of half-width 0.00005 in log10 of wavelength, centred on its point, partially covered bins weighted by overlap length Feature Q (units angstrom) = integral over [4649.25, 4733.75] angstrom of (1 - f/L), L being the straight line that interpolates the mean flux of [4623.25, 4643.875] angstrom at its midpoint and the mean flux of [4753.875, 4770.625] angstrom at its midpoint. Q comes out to 1.6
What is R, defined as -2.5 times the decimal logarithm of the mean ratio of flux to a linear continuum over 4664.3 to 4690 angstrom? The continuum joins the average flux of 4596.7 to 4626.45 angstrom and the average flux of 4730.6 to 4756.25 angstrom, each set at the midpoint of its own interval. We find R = 0.05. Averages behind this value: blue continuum 1.39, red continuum 1.38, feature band 1.32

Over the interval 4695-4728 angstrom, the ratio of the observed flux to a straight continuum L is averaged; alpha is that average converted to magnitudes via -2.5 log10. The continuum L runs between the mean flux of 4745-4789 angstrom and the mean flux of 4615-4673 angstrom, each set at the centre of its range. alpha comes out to 0.04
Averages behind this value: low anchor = 1.37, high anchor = 1.4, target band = 1.34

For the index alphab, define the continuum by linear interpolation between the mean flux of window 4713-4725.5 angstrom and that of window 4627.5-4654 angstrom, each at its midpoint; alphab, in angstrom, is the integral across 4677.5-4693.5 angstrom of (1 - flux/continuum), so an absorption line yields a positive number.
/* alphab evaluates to 0.9 angstrom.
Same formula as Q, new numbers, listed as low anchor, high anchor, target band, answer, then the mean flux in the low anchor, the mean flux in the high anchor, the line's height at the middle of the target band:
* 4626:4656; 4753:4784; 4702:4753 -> 2.5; 1.41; 1.42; 1.42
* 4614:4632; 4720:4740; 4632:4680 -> -0.3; 1.35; 1.39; 1.36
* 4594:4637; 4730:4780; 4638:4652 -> 0.7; 1.38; 1.39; 1.38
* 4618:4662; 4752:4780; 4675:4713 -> 2.4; 1.39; 1.41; 1.4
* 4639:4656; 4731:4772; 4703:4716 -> 0.6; 1.41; 1.37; 1.39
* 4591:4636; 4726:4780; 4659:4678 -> 0.7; 1.38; 1.38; 1.38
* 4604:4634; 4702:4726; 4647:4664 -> -0.6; 1.39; 1.35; 1.37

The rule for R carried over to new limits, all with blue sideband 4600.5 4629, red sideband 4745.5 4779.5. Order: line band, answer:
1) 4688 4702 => 0.054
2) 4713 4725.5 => -0.014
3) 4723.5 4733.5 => 0.009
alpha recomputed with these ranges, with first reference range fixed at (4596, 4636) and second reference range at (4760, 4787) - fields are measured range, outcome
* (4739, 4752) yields 0.06 mag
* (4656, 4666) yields 0.05 mag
